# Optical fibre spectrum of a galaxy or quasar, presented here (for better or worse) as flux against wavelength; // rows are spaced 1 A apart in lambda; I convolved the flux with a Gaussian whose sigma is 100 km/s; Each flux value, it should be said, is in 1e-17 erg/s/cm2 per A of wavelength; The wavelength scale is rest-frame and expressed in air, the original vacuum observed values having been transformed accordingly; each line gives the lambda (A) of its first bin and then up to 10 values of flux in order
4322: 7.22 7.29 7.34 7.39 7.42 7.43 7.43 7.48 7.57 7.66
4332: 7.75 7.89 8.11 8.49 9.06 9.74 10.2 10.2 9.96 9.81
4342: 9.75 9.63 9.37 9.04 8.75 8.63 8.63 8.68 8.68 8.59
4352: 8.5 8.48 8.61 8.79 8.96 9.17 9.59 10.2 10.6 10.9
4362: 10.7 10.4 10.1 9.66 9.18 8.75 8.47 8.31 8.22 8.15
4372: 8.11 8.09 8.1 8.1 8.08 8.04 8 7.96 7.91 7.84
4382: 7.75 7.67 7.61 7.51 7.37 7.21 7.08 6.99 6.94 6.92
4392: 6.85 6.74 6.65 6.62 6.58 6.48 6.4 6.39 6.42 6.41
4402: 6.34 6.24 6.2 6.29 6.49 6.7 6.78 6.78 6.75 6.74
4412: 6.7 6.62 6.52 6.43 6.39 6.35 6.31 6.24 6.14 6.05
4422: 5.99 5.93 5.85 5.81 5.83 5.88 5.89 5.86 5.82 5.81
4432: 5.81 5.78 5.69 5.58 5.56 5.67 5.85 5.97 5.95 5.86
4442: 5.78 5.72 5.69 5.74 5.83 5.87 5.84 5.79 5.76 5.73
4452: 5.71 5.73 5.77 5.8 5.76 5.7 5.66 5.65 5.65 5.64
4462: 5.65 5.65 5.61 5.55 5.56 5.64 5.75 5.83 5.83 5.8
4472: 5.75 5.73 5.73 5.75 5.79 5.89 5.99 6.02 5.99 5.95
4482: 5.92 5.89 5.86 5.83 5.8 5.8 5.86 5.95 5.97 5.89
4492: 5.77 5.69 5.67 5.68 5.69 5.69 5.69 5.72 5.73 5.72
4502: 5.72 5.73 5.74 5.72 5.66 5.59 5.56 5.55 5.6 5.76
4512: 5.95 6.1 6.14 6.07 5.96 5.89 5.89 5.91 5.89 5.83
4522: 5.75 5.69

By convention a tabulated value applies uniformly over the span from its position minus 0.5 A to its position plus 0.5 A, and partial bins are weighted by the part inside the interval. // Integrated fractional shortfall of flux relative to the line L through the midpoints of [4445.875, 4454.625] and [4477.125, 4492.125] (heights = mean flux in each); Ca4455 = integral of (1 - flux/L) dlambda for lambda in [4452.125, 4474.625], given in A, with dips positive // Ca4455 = 0.5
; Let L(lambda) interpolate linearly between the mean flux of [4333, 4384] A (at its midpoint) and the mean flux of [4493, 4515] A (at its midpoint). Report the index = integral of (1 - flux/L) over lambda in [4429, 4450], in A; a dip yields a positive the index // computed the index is 4.0 A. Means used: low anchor 8.91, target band 5.78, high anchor 5.74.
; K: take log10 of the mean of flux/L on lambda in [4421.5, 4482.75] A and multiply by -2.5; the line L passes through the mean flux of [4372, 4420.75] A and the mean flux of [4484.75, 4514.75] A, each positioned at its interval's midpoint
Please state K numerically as 0.10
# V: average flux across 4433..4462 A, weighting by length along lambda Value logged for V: 5.75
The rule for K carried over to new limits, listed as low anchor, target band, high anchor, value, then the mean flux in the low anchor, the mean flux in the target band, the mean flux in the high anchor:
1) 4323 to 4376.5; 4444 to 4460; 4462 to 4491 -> 0.11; 8.8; 5.75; 5.81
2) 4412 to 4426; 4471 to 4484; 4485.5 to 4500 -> 0.00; 6.21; 5.86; 5.77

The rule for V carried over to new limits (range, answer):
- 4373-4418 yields 6.98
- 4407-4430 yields 6.27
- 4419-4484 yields 5.8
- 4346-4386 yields 8.69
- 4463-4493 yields 5.81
